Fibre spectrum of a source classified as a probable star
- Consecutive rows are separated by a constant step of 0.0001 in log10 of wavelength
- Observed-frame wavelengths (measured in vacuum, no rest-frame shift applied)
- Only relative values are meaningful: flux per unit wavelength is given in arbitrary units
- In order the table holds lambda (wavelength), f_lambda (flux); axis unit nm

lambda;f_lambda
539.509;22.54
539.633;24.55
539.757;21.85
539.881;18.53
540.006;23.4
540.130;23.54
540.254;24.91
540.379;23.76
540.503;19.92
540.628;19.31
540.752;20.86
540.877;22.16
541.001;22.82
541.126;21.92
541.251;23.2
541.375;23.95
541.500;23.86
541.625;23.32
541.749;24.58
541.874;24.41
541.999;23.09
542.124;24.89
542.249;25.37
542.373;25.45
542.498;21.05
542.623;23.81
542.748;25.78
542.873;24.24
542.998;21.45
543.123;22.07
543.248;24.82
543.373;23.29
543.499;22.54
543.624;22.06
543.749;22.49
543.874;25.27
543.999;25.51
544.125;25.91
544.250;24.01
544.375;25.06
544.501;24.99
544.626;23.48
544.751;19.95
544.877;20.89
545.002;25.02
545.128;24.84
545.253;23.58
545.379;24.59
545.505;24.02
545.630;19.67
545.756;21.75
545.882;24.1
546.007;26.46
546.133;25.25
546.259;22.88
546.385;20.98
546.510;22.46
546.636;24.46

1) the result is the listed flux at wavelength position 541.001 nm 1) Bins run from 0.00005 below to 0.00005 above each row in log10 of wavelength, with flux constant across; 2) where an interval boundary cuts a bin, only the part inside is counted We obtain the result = 22.82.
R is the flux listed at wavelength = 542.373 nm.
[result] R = 25.45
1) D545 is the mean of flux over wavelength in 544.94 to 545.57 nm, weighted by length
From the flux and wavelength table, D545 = 24.4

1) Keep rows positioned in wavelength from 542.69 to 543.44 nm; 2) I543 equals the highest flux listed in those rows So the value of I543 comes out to 25.78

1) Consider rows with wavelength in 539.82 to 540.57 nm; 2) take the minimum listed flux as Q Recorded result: 18.53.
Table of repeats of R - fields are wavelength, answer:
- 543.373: 23.29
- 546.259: 22.88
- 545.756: 21.75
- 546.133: 25.25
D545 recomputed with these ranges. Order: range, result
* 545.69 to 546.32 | 24.1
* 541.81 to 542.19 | 24.1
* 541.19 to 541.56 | 23.7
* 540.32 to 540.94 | 21.2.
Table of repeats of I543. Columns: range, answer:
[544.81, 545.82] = 25.02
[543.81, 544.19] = 25.91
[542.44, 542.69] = 23.81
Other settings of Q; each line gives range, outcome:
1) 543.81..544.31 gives 24.01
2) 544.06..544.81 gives 19.95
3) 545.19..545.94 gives 19.67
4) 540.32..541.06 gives 19.31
